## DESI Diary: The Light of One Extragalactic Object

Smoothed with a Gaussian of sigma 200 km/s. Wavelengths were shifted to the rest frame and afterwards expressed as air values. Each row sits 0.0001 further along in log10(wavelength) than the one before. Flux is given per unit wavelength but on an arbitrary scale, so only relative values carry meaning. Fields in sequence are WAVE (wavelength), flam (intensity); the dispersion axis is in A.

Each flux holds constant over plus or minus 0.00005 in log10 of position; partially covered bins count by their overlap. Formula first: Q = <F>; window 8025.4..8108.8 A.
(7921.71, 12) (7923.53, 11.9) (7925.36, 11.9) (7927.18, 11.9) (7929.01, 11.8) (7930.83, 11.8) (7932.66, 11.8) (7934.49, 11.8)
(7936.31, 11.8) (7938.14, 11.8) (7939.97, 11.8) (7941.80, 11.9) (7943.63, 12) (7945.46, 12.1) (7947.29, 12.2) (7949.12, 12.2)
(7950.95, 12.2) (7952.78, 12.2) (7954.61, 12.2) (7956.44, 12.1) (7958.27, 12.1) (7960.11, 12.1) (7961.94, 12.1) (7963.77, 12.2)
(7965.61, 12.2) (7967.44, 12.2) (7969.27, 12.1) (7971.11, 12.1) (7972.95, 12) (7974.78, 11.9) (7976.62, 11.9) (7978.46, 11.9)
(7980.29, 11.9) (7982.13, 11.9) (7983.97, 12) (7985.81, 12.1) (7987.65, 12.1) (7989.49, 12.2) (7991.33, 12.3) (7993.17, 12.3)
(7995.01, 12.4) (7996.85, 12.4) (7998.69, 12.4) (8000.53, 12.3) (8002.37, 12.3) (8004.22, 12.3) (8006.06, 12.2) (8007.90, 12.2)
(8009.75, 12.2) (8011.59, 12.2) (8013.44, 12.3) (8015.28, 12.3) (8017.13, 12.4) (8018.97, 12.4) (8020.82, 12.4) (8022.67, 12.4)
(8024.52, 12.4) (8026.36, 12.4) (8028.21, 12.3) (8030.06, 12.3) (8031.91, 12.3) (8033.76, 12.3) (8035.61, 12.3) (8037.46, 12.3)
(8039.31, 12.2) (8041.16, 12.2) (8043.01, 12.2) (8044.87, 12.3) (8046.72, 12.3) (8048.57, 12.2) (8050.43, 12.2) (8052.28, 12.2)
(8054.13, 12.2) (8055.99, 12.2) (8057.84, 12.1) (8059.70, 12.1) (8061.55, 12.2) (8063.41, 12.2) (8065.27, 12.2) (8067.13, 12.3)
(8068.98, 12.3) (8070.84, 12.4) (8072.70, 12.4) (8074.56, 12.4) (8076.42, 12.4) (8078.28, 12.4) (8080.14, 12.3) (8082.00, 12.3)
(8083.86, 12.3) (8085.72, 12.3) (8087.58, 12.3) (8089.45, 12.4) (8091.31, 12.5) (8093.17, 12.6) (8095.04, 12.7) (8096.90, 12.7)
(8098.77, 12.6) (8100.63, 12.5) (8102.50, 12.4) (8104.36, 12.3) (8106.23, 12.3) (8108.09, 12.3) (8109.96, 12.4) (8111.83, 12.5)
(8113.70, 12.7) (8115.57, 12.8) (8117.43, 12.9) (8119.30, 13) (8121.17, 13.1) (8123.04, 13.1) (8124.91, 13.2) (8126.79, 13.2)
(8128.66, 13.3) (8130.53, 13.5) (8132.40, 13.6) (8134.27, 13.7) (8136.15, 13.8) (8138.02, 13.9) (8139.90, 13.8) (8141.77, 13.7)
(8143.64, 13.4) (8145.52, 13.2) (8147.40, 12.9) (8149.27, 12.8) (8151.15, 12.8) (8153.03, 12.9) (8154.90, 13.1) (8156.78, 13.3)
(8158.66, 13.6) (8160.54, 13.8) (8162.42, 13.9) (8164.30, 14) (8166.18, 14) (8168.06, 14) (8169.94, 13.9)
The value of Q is 12.3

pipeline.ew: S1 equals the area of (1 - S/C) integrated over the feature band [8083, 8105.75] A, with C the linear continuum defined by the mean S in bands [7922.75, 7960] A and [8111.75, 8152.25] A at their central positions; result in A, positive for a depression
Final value 0.9 A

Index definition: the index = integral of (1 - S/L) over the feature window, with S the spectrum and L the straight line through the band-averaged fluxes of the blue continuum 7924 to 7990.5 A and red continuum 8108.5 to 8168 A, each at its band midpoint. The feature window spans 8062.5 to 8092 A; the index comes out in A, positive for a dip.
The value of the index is 1.20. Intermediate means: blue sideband 12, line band 12.3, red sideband 13.3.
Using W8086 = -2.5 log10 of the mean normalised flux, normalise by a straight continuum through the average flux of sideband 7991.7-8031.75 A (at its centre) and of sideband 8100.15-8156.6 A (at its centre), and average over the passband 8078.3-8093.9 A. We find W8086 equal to 0.04 mag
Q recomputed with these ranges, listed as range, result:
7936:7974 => 12.1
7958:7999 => 12.1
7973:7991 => 12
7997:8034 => 12.3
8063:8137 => 12.7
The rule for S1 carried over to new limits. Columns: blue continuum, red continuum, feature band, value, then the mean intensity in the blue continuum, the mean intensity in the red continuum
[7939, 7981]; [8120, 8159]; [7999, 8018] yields 0.2 A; 12.1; 13.3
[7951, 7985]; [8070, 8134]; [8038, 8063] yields 0.5 A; 12.1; 12.7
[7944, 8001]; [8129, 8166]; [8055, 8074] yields 0.9 A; 12.1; 13.5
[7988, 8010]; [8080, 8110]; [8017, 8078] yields 0.4 A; 12.3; 12.4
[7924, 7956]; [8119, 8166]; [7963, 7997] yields 0.4 A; 12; 13.4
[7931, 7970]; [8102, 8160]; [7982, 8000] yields 0.1 A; 12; 13.1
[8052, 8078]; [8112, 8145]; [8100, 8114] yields 0.6 A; 12.3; 13.3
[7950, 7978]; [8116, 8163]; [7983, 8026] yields 0.4 A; 12.1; 13.3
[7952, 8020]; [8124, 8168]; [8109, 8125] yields 0.5 A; 12.2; 13.5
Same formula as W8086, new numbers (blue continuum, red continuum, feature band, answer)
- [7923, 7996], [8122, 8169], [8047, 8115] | 0.05 mag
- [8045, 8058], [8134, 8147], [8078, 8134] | 0.03 mag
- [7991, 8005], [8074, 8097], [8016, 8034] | 0.00 mag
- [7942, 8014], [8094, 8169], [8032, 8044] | 0.03 mag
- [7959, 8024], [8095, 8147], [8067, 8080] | 0.03 mag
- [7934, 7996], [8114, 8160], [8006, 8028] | 0.01 mag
